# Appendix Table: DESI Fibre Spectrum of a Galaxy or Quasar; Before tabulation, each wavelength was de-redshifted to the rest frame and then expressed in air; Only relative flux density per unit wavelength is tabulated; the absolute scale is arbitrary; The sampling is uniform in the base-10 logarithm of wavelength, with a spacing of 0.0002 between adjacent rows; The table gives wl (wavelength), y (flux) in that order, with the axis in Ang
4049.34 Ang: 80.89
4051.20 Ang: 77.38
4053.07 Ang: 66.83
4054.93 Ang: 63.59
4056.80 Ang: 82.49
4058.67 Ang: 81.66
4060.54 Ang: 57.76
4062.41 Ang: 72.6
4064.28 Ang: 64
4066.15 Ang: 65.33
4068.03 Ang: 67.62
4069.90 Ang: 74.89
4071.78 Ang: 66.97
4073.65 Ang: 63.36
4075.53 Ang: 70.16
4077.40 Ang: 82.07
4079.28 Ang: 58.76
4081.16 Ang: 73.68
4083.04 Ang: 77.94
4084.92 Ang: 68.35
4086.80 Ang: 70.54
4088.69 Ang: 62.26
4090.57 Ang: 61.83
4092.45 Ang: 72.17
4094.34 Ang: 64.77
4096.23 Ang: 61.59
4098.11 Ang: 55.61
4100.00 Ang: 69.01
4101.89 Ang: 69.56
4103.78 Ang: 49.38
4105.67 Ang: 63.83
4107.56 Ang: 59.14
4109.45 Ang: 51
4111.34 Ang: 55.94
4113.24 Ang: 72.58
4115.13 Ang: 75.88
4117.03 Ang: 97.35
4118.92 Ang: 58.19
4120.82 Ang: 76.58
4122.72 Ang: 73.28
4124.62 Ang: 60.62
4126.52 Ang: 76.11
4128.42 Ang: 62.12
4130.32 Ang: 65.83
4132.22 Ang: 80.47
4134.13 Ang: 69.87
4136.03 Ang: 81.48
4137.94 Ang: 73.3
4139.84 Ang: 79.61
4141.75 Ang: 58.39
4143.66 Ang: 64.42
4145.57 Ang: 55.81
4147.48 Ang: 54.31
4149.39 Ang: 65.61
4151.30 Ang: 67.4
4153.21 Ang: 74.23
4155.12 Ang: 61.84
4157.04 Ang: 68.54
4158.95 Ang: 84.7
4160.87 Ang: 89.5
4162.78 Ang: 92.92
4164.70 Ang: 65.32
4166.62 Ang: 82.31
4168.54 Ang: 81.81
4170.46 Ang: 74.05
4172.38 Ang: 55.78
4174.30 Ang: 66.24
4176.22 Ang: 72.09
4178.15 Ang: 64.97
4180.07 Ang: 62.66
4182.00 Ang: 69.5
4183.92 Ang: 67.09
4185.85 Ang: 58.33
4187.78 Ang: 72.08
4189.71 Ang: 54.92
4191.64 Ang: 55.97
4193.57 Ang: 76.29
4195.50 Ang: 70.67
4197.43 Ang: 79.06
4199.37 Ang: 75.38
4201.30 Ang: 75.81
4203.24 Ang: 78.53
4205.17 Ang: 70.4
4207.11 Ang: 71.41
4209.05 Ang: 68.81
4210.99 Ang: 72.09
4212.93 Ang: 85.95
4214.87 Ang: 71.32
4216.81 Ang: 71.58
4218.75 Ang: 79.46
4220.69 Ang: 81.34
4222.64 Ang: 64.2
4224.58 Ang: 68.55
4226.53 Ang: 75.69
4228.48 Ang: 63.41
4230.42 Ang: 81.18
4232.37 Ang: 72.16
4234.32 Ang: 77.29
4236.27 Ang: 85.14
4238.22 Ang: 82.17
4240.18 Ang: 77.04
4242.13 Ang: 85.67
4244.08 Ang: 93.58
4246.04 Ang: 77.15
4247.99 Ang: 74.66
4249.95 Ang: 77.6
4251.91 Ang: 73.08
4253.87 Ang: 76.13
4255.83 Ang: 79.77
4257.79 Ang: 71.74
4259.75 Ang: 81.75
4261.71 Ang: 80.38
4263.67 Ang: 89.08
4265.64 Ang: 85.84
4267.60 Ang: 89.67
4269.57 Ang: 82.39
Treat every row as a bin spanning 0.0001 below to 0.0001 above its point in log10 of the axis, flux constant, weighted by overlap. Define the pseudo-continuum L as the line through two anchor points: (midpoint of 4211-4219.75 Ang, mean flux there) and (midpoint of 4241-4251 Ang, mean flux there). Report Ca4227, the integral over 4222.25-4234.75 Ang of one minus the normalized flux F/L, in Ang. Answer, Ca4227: 1.09 Ang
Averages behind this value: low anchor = 76.6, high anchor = 81.6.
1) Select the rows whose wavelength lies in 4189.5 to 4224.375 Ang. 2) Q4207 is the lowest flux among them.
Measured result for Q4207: 54.92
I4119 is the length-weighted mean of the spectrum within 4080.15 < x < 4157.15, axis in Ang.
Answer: 67.3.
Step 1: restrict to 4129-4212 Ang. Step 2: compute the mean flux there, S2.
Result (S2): 70.4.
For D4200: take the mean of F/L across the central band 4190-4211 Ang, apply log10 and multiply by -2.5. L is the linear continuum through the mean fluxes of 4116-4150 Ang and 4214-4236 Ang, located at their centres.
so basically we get 0.01 mag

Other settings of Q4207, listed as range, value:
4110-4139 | 55.94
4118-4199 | 54.31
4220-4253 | 63.41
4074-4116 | 49.38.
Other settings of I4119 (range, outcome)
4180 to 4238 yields 72.2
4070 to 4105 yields 66.7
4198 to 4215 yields 74.6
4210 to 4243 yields 76.1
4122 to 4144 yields 70.6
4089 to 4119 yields 65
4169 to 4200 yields 67.3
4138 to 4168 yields 71.2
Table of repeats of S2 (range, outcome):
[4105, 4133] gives 68.6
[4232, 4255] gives 79.5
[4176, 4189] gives 66.1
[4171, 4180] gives 65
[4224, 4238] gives 75.4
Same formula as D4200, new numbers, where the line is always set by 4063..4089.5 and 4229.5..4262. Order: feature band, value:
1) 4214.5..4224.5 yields 0.062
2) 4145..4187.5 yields 0.067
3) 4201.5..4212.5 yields 0.054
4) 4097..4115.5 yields 0.149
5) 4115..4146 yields 0.015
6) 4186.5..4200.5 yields 0.105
